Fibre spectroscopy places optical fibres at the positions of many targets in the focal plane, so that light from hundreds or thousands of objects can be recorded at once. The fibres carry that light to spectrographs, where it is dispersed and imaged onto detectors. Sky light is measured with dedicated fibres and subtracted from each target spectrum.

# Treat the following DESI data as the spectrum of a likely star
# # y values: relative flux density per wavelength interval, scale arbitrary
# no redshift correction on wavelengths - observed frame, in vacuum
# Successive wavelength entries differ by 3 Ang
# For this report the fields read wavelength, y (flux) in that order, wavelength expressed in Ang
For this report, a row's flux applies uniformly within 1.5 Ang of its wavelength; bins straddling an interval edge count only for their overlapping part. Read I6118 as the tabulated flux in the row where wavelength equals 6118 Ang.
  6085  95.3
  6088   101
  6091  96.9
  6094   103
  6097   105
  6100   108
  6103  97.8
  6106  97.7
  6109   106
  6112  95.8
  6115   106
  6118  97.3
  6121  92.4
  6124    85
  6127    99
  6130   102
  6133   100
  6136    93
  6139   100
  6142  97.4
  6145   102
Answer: 97.3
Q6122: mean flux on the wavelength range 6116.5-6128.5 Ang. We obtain 93.4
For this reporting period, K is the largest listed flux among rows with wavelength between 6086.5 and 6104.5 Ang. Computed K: 108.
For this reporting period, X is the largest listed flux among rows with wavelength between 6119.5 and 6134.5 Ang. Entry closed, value 102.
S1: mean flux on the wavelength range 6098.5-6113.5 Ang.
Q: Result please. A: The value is 101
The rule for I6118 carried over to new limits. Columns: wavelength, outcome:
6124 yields 85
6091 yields 96.9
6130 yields 102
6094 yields 103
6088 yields 101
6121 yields 92.4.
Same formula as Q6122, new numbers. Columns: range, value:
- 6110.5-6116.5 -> 101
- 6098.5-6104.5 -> 103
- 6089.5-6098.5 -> 102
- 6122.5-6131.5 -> 95.3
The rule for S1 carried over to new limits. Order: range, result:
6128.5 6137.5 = 98.3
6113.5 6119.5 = 102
